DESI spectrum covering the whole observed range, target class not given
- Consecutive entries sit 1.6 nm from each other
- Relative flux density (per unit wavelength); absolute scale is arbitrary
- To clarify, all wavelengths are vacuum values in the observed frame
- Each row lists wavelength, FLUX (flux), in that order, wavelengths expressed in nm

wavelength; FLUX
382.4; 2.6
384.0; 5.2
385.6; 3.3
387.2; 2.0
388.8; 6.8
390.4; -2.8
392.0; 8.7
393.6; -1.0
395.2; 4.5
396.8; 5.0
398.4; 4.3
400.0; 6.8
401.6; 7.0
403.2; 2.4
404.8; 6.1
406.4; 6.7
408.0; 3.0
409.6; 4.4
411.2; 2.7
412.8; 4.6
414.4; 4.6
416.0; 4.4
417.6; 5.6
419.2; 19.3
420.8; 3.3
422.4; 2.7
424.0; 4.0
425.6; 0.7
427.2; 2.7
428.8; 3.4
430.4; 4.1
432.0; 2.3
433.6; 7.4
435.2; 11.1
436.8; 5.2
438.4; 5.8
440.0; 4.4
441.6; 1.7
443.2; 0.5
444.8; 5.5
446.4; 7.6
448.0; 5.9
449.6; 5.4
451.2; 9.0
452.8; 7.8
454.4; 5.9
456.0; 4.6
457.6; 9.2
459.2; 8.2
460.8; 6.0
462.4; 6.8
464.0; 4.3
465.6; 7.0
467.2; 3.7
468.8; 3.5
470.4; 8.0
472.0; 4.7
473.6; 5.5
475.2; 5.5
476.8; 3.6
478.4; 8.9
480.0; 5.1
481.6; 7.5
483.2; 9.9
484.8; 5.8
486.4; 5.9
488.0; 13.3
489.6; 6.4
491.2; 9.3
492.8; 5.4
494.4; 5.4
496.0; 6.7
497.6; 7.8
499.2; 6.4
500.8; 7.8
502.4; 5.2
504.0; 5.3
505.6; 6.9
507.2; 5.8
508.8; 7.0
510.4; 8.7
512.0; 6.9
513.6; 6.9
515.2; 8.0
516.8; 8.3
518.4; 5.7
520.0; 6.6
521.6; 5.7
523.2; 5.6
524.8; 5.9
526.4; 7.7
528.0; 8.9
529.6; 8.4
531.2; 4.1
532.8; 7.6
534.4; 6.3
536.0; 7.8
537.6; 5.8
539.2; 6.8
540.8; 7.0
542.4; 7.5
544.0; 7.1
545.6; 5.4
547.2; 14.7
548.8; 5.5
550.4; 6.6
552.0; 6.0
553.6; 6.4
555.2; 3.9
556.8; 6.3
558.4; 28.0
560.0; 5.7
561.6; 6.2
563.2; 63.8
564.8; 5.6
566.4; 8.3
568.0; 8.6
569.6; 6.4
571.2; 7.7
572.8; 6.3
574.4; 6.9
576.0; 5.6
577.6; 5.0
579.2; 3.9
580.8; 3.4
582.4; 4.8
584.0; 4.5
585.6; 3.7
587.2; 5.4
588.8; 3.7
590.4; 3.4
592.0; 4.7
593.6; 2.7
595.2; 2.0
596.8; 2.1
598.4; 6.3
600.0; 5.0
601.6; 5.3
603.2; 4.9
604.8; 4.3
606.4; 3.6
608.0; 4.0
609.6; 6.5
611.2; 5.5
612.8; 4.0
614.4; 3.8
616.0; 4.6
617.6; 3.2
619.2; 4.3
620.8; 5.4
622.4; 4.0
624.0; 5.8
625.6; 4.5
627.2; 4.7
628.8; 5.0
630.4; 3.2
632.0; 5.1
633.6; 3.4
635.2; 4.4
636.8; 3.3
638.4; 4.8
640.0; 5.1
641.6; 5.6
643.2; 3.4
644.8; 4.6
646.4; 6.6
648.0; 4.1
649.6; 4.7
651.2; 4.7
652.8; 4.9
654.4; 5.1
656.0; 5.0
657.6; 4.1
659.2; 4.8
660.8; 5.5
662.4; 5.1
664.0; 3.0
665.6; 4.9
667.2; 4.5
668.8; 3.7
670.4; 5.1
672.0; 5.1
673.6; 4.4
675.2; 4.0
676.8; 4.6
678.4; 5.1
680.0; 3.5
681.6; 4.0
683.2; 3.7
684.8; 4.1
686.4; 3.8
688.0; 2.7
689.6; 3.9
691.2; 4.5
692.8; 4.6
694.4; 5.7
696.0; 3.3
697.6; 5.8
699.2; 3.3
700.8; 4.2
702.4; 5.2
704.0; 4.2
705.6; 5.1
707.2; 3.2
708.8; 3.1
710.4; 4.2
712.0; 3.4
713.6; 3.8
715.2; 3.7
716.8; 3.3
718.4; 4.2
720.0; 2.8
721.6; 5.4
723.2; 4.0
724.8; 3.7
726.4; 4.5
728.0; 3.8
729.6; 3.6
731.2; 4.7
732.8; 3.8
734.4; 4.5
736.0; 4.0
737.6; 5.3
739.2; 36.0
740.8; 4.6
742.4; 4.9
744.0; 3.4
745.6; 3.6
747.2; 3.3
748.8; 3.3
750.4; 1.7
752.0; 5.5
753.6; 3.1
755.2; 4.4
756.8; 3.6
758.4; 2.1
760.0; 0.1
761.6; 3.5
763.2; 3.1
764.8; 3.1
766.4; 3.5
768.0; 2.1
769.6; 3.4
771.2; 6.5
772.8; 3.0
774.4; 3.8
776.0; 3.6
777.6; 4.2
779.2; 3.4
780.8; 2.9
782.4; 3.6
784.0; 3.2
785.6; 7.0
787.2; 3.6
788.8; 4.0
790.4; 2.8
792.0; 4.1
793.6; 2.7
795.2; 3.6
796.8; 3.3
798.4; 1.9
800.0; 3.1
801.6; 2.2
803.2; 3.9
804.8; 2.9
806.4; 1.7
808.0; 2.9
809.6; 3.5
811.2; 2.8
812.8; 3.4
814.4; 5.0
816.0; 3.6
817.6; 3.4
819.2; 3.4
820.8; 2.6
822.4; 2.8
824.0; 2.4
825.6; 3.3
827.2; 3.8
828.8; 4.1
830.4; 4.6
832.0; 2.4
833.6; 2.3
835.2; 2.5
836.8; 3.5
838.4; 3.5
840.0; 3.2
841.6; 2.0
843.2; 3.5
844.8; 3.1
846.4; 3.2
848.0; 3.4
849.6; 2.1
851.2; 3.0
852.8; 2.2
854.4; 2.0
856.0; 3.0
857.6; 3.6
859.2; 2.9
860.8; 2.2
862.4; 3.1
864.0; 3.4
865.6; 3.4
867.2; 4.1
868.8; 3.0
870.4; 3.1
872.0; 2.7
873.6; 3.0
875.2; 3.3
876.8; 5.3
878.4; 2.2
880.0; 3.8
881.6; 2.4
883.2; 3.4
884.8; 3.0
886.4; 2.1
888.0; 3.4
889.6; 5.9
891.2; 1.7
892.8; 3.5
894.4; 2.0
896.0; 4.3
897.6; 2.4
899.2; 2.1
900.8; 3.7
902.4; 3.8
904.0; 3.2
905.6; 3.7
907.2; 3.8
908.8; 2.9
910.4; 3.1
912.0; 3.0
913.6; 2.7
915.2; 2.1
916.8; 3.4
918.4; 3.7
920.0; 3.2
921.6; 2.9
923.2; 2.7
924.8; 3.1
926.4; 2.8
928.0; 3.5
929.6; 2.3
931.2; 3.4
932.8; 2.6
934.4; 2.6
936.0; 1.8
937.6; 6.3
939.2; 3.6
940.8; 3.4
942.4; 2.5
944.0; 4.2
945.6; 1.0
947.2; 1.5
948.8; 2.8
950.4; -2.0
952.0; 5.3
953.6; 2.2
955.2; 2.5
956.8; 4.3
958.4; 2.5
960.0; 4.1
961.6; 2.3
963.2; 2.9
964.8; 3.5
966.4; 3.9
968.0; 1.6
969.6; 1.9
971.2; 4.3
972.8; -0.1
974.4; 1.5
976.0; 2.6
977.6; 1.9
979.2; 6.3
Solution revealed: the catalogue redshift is 0.125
